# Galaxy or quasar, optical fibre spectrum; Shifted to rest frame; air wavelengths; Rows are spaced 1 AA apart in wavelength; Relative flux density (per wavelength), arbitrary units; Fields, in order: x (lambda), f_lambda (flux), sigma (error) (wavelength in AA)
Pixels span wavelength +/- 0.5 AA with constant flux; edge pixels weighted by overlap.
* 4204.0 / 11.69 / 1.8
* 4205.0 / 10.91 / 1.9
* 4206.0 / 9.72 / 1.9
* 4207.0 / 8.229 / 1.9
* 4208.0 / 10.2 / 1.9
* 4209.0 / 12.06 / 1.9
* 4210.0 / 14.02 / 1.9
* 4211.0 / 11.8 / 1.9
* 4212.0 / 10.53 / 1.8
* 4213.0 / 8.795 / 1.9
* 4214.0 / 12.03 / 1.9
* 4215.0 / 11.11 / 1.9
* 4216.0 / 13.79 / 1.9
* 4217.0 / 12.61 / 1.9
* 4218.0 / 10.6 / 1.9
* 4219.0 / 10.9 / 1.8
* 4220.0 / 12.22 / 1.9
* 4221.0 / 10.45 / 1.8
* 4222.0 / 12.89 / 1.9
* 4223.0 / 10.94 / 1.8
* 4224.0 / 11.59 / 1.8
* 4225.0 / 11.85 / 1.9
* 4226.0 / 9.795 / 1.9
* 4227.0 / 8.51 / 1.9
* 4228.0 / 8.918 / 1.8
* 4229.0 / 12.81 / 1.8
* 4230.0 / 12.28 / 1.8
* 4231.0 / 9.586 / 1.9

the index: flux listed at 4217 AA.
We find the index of 12.61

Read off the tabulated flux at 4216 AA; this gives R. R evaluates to 13.79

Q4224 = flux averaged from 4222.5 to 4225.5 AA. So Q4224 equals 11.5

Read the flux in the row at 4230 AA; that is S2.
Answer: 12.28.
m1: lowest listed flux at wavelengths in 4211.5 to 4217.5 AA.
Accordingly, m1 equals 8.795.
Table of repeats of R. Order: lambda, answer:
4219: 10.9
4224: 11.59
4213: 8.795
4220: 12.22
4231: 9.586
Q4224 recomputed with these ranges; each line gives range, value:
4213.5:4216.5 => 12.3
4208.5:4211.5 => 12.6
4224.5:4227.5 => 10.1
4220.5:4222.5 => 11.7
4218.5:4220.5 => 11.6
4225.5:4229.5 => 10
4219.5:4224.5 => 11.6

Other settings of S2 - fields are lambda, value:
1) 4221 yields 10.45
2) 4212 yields 10.53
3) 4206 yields 9.72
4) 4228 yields 8.918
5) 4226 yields 9.795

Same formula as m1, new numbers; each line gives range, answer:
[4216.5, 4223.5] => 10.45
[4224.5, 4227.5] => 8.51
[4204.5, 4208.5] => 8.229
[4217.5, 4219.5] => 10.6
